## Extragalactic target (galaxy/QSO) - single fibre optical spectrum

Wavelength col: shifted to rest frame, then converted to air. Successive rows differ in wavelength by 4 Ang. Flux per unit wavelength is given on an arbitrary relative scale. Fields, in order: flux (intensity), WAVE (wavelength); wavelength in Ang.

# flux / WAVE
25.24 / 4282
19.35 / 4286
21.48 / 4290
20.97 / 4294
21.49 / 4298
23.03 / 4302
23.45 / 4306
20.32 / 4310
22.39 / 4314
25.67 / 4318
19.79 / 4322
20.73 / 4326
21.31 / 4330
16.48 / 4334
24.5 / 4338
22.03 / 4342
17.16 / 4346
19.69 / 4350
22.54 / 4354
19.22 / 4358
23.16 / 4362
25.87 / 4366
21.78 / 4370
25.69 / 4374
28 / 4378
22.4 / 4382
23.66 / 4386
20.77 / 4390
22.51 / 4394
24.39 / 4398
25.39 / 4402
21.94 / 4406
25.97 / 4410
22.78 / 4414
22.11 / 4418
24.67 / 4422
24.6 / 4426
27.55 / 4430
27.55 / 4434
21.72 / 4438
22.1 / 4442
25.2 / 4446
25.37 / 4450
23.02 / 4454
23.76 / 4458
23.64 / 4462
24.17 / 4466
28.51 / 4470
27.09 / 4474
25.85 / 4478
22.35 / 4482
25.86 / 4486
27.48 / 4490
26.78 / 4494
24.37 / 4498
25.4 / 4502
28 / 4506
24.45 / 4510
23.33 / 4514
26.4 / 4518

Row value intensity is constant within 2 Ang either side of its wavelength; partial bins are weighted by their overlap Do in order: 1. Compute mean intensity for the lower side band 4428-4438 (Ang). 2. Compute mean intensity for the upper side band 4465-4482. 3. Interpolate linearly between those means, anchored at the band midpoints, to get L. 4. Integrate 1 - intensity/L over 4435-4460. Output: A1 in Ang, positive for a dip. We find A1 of 2.5 Ang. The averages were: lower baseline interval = 26.4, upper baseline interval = 26.1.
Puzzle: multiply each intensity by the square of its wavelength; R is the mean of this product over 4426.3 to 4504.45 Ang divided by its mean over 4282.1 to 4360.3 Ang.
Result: 1.3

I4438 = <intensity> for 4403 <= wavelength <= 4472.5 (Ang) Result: 24.4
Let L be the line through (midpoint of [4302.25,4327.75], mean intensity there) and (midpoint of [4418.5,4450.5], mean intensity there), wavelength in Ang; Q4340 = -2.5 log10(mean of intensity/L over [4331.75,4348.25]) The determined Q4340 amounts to 0.13 mag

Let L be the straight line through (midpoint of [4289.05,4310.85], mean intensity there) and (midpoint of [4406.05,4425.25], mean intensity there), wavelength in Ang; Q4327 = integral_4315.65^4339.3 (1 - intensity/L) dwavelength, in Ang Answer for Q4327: 1.0 Ang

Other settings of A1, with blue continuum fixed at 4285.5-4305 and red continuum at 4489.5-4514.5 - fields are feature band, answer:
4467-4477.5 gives -0.9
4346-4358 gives 1.3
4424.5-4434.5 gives -0.9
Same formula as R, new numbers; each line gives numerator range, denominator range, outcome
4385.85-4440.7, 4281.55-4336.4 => 1.17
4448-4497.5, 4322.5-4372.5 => 1.26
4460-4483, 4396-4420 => 1.10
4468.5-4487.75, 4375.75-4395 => 1.15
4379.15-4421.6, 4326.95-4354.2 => 1.18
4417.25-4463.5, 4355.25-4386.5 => 1.06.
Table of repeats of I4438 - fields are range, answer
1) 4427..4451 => 24.9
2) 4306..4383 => 22.1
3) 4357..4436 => 24.1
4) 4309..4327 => 21.9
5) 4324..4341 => 20.8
